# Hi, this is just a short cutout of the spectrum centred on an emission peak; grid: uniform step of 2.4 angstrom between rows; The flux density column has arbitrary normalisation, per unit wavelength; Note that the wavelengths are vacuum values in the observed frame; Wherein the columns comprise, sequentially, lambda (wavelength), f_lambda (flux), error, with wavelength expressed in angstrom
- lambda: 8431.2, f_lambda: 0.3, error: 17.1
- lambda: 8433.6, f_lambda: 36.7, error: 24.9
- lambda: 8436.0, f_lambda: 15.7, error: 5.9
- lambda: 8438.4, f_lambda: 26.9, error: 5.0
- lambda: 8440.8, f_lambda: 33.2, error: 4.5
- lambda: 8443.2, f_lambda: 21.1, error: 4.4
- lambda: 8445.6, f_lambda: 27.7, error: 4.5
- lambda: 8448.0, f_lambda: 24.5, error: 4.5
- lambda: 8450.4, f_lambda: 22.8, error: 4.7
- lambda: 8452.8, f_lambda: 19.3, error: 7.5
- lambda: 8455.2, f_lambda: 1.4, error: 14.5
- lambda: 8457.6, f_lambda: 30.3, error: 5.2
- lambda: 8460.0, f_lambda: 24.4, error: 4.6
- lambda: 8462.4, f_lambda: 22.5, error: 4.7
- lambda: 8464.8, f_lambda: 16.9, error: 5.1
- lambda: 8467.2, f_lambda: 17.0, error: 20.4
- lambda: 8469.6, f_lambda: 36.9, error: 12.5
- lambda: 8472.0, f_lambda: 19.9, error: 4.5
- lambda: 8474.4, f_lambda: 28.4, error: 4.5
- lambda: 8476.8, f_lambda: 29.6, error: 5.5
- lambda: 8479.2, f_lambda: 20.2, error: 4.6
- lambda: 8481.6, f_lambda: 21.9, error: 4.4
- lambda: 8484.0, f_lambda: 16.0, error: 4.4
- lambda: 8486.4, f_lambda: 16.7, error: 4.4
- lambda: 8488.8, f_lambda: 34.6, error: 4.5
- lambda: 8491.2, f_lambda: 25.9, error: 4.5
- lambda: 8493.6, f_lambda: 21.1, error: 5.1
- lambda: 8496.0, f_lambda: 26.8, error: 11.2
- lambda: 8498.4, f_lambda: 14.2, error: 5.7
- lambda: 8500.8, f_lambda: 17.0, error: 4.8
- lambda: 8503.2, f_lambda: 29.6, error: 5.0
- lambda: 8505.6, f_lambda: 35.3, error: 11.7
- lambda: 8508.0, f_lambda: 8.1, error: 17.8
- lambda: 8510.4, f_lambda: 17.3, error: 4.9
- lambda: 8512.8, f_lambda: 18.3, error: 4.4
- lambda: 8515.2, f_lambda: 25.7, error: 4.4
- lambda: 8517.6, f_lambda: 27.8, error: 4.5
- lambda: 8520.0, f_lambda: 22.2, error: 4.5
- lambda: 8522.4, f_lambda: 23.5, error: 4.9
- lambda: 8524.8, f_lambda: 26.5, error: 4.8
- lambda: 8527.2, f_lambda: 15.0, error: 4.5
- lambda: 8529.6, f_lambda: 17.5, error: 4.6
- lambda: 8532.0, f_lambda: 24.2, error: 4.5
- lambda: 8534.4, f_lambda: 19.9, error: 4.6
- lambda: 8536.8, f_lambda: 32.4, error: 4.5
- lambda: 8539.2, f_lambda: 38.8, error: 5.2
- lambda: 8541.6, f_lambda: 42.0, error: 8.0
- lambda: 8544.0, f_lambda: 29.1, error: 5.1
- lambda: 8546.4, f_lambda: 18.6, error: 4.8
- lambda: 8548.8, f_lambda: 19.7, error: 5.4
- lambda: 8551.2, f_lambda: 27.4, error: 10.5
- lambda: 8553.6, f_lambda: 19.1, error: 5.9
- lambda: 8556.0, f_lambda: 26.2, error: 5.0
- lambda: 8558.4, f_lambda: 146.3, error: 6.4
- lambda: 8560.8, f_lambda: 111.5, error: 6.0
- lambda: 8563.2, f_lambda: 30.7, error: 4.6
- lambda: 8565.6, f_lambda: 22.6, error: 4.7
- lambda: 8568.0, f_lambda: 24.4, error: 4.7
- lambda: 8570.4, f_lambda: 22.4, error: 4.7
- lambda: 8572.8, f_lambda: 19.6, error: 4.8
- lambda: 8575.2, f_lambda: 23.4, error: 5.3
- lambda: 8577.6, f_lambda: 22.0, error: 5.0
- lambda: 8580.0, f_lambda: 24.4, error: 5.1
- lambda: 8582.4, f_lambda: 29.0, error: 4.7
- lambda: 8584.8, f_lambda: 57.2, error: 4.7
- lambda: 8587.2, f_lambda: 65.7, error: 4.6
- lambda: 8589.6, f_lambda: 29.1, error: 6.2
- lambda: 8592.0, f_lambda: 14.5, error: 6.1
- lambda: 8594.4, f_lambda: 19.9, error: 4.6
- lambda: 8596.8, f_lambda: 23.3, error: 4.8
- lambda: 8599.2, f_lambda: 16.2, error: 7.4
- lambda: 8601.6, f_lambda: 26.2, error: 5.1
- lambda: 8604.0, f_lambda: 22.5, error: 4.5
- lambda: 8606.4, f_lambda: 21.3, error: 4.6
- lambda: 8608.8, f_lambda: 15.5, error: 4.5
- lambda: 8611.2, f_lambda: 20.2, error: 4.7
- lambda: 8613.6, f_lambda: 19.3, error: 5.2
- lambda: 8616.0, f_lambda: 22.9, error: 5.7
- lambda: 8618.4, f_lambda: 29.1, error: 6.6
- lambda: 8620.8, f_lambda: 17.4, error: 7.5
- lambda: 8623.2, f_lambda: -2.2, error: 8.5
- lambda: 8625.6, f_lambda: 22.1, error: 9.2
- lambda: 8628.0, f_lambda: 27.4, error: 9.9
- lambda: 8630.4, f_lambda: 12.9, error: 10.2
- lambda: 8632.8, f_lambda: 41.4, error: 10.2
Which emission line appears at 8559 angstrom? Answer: H-alpha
